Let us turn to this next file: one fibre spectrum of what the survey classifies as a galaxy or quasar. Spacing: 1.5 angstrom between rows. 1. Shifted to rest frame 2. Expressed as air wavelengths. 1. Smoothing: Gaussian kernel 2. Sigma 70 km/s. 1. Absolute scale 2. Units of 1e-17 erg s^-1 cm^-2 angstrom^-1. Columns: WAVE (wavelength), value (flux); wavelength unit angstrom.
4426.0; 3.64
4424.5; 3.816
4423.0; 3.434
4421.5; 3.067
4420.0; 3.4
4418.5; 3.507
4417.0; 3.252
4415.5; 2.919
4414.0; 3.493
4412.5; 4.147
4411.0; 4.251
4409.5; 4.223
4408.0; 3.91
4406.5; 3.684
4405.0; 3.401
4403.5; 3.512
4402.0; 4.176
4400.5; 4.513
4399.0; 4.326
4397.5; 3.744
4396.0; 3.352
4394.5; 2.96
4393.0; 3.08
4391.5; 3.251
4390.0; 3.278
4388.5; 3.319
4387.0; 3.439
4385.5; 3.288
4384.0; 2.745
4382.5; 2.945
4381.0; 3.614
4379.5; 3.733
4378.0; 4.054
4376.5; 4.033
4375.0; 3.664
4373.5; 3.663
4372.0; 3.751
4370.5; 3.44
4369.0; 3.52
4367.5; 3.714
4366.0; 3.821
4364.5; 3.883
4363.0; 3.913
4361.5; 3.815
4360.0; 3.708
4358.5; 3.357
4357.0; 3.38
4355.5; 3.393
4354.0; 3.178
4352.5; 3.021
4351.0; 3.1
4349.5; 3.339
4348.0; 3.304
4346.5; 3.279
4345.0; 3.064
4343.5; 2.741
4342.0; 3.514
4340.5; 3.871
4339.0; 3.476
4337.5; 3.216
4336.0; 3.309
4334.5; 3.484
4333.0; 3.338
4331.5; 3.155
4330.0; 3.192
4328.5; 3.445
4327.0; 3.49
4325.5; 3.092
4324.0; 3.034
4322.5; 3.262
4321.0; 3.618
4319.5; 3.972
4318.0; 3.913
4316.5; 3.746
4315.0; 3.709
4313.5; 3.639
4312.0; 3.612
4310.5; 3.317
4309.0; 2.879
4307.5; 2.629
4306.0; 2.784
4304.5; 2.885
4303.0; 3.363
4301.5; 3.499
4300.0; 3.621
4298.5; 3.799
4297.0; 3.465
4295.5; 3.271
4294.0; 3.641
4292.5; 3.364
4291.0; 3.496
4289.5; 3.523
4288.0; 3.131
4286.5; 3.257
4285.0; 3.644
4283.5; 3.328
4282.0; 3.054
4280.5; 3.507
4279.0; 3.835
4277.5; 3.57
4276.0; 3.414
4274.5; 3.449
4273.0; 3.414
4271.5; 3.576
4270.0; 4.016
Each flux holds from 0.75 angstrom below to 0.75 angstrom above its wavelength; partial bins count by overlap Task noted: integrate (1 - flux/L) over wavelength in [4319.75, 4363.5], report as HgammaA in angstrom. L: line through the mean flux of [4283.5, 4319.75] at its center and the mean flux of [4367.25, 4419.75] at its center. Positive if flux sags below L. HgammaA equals 1.8 angstrom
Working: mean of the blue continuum 3.41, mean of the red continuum 3.59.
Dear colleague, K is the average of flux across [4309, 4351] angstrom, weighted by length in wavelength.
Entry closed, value 3.4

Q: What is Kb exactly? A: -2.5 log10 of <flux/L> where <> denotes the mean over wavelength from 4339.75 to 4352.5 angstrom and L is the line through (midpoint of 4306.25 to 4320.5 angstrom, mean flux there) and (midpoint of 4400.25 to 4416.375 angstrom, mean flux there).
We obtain 0.103 mag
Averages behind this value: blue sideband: 3.47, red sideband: 3.81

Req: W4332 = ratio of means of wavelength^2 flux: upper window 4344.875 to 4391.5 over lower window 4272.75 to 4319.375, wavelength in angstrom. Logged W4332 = 1.05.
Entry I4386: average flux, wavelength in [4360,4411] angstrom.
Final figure 3.64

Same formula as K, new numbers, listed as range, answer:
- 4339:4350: 3.31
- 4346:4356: 3.23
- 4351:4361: 3.33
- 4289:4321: 3.44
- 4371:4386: 3.55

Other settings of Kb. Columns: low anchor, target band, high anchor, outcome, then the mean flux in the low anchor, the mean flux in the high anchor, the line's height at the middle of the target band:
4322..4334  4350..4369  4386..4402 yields -0.04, 3.26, 3.55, 3.4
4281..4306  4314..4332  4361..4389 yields -0.01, 3.38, 3.6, 3.46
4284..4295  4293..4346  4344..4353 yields -0.02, 3.43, 3.18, 3.3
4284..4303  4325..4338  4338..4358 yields 0.01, 3.47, 3.28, 3.34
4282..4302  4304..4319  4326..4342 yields 0.03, 3.45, 3.4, 3.43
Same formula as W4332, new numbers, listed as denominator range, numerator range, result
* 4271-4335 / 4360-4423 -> 1.10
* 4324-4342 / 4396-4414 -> 1.21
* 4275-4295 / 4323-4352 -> 0.98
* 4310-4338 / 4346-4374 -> 1.03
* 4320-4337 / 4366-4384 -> 1.11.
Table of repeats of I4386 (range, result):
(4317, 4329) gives 3.48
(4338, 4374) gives 3.47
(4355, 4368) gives 3.67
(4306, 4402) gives 3.45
